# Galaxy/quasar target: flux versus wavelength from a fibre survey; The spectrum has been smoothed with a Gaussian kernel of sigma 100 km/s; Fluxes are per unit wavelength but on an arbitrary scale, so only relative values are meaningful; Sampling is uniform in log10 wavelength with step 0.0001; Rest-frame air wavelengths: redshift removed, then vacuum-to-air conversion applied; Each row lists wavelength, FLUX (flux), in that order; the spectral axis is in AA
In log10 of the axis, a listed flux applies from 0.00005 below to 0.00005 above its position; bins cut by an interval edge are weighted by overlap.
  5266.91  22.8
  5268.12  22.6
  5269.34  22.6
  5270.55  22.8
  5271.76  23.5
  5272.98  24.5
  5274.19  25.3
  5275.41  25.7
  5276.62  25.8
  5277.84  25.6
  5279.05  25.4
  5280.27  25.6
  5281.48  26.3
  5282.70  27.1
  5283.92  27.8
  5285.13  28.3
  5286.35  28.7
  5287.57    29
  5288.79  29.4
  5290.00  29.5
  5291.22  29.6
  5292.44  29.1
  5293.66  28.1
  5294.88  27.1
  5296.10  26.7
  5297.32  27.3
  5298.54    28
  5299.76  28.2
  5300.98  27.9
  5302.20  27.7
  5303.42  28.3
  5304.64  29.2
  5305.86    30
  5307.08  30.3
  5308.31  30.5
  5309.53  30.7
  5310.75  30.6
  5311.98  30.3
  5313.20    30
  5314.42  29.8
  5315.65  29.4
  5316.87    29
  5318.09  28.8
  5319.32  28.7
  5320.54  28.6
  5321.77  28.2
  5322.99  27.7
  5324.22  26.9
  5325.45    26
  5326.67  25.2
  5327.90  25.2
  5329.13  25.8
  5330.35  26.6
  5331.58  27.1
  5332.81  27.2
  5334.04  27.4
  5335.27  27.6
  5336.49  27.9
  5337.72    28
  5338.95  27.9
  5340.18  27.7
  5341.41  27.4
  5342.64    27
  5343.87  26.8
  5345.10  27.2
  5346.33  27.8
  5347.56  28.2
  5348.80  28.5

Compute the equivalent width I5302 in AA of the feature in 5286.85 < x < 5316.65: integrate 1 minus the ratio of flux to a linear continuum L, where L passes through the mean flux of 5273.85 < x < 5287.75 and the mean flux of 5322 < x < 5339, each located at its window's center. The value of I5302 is -2.5 AA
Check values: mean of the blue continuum 26.7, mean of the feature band 29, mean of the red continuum 26.9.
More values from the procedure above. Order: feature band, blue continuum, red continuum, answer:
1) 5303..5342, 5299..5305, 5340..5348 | -0.6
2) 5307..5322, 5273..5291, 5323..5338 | -1.5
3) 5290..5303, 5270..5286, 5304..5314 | 0.1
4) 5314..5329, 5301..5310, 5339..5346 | 0.4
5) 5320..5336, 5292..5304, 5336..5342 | 0.5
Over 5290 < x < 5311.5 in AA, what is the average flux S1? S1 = 28.8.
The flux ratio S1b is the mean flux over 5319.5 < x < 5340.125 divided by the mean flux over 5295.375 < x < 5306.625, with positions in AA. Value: 1.0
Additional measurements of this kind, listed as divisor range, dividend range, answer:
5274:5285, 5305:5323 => 1.13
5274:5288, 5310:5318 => 1.12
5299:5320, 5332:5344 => 0.94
